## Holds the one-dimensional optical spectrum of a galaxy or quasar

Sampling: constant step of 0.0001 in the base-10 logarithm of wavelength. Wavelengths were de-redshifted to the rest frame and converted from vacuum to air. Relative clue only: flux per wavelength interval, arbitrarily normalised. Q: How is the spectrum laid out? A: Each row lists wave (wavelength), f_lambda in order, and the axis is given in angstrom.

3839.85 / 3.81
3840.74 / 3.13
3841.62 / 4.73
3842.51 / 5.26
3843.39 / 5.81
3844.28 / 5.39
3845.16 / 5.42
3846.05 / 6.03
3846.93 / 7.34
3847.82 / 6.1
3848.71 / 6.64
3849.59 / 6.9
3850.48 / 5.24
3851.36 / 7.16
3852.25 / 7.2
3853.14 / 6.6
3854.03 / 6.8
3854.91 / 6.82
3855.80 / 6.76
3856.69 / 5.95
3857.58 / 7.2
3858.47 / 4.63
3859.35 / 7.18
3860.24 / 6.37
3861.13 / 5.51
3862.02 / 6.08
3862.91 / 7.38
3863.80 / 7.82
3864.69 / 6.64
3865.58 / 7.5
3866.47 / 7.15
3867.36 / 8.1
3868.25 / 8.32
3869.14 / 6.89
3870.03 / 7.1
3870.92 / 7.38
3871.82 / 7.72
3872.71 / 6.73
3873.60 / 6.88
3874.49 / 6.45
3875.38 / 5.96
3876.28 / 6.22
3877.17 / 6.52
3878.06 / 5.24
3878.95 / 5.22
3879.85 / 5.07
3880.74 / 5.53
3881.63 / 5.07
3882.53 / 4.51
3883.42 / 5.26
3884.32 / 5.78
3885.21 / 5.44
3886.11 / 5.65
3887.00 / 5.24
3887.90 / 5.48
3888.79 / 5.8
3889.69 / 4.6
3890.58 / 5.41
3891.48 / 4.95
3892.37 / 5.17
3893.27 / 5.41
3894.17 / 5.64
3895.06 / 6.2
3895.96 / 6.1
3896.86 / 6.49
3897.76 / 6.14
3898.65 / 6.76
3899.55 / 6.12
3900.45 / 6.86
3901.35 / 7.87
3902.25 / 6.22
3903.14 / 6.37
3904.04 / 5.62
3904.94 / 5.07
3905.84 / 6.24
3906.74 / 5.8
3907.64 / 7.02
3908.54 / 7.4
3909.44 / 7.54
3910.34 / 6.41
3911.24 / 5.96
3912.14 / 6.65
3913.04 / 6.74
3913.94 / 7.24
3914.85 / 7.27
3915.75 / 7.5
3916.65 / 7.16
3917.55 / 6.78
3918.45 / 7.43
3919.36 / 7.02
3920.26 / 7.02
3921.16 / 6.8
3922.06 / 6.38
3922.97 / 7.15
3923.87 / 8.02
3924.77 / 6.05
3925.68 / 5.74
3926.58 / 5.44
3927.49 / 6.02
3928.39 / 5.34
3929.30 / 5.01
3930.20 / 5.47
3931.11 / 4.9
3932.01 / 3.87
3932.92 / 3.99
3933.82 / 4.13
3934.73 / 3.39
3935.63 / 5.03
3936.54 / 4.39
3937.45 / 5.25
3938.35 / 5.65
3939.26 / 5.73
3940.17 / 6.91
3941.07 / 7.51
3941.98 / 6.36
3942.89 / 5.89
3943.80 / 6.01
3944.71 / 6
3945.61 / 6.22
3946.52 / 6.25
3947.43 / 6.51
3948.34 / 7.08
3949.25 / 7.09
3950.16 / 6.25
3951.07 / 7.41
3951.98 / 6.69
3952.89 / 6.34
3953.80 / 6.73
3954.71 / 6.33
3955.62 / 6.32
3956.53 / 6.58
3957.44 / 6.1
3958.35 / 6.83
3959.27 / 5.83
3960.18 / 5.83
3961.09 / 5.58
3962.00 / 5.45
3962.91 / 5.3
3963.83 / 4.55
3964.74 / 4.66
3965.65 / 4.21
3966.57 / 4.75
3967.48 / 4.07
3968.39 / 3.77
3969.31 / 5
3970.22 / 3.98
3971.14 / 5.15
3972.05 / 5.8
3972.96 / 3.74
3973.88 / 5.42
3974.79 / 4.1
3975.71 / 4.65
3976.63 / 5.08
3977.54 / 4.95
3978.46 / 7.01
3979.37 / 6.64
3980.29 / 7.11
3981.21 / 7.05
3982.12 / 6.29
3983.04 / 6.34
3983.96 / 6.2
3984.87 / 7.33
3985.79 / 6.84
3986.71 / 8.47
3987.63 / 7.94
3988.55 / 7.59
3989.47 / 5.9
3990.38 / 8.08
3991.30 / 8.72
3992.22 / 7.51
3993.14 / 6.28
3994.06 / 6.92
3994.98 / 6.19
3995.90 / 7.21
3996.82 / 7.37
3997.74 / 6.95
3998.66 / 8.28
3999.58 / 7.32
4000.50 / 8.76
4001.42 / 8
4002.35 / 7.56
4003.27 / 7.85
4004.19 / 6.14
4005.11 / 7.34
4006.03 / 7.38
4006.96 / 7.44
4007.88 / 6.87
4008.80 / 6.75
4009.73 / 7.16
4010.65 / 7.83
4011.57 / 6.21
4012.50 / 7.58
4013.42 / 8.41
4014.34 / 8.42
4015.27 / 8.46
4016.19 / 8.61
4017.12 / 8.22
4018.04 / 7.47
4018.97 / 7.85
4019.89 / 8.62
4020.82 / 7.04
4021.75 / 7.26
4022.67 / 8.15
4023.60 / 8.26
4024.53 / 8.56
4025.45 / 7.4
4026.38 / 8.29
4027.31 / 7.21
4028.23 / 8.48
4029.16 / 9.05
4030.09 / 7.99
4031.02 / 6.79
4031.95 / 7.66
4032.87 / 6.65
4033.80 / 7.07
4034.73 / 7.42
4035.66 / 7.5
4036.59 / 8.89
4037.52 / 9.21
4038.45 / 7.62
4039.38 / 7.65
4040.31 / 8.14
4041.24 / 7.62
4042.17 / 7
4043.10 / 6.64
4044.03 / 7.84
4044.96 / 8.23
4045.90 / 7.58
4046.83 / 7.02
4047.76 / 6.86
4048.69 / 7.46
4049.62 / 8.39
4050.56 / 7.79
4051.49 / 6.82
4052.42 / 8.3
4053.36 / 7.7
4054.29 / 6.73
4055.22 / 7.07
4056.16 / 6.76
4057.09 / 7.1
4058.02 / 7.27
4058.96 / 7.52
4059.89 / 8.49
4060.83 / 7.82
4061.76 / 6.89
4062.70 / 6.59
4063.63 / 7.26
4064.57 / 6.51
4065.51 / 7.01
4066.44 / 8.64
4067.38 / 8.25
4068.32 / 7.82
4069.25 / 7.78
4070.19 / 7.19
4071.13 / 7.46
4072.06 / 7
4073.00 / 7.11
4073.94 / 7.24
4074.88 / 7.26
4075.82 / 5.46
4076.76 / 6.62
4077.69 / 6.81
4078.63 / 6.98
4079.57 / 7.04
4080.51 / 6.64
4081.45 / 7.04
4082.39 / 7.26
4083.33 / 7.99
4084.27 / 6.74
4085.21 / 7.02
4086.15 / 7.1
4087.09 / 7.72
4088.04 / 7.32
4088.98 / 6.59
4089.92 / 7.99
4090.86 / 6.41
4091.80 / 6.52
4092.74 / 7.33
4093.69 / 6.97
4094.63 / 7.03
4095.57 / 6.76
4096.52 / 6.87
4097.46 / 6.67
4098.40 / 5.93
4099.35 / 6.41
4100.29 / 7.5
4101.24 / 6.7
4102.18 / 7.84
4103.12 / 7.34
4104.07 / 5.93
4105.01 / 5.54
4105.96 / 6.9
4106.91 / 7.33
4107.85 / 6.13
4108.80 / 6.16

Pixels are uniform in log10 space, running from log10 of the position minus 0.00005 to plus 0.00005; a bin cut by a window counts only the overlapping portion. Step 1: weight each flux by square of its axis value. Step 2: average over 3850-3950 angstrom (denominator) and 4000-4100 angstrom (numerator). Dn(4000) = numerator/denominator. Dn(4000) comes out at 1.29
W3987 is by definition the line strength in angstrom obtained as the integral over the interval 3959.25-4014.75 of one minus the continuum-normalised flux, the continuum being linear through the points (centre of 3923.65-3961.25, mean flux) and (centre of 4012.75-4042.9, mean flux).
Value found 4.19 angstrom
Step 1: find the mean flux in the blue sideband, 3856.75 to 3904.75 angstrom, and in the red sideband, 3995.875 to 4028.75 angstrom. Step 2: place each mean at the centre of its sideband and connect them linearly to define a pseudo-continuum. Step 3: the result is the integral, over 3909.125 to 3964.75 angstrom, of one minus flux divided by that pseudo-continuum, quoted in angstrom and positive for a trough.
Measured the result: 5.7 angstrom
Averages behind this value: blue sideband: 6.2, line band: 6.12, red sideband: 7.7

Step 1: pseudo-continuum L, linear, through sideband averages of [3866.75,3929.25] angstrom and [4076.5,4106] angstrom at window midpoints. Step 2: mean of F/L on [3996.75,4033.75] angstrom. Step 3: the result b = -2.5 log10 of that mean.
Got -0.15 mag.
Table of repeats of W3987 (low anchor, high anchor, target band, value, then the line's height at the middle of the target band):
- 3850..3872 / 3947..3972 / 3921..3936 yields 1.6 angstrom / 6.07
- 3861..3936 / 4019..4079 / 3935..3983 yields 6.8 angstrom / 6.71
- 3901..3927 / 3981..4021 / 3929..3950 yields 4.0 angstrom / 6.9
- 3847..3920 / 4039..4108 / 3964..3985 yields 4.5 angstrom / 6.76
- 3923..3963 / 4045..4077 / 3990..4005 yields -2.0 angstrom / 6.56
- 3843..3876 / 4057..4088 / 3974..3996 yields 1.1 angstrom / 7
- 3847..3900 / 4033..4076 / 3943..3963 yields 1.4 angstrom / 6.78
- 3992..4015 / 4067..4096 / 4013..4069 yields -3.5 angstrom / 7.24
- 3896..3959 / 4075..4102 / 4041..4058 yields -1.6 angstrom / 6.76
